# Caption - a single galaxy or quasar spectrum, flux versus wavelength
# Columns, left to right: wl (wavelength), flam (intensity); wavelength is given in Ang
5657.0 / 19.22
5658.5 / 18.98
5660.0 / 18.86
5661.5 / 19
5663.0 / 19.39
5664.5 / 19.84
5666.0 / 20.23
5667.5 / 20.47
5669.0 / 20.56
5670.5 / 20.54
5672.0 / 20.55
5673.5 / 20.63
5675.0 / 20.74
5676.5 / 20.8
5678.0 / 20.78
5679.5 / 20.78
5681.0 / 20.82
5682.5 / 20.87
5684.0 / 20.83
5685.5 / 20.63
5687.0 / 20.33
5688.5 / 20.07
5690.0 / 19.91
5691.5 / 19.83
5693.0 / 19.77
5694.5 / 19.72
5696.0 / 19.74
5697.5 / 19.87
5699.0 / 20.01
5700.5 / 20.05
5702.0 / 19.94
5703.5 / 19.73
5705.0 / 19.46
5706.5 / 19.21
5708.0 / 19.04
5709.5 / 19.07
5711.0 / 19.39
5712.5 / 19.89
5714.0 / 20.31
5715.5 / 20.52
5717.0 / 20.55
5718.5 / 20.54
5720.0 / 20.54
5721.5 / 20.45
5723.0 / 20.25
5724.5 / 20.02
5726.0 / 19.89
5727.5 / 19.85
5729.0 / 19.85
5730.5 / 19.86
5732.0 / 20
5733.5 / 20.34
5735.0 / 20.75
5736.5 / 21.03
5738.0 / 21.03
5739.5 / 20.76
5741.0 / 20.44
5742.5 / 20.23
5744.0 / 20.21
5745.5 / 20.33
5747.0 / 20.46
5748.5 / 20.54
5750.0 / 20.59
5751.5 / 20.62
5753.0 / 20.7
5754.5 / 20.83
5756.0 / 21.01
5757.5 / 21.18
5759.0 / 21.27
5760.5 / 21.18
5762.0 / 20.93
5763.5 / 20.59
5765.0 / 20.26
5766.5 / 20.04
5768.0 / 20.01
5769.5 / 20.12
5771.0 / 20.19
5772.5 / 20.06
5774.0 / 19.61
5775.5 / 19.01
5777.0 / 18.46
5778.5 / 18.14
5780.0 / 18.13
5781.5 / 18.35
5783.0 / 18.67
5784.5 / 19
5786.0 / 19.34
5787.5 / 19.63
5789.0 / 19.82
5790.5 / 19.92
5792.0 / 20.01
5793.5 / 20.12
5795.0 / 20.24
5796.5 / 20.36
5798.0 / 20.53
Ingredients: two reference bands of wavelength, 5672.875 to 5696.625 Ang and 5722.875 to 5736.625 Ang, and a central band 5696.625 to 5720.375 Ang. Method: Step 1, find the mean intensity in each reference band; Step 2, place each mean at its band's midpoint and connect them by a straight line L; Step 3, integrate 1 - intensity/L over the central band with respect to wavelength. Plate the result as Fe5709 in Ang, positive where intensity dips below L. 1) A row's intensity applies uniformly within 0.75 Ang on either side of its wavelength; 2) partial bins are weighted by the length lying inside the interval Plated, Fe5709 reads 0.5 Ang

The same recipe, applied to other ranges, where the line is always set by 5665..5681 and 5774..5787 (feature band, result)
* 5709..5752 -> -1.54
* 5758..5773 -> -1.19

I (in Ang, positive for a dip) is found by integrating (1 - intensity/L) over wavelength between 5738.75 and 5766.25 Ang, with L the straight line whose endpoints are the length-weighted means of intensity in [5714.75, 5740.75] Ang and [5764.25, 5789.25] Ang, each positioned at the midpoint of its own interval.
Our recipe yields -1.1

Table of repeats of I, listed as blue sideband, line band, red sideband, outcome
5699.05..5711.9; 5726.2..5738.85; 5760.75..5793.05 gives -0.51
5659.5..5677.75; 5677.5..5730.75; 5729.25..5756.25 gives 0.71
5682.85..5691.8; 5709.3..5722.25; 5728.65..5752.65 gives 0.13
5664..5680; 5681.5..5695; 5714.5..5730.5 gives 0.14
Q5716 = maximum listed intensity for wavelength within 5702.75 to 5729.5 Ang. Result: 20.55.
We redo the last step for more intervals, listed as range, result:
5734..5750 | 21.03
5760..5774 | 21.18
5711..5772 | 21.27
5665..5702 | 20.87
